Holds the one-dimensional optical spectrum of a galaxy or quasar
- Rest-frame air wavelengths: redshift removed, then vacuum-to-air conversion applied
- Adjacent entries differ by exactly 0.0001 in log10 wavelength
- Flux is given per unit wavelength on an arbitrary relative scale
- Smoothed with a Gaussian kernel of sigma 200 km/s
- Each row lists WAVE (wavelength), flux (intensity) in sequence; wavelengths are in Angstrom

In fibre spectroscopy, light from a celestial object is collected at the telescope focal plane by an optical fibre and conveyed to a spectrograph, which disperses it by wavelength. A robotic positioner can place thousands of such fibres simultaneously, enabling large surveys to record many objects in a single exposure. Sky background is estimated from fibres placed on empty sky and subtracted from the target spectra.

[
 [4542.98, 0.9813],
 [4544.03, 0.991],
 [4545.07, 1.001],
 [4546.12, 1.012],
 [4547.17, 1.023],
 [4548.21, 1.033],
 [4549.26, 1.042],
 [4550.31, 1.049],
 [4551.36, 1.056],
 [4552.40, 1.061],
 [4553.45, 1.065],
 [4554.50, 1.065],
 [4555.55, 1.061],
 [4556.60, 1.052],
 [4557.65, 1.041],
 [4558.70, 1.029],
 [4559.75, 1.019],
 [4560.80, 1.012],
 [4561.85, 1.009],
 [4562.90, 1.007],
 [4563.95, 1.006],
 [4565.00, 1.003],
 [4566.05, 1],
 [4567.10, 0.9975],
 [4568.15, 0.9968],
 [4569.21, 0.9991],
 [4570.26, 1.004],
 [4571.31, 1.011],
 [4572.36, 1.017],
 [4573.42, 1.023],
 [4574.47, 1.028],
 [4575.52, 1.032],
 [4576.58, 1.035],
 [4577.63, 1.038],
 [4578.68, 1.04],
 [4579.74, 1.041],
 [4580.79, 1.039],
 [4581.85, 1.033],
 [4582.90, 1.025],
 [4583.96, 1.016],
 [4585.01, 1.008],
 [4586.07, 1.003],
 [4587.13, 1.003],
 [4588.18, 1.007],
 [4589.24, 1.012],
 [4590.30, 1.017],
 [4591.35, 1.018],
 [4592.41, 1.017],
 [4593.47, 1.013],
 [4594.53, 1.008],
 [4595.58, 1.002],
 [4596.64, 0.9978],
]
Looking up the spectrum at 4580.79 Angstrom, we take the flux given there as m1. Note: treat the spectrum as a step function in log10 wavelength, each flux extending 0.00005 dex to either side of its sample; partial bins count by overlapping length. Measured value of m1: 1.039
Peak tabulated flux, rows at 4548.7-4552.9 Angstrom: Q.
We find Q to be 1.061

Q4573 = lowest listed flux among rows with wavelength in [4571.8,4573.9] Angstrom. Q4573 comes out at 1.017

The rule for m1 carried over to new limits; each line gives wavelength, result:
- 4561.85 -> 1.009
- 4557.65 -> 1.041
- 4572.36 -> 1.017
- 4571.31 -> 1.011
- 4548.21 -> 1.033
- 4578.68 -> 1.04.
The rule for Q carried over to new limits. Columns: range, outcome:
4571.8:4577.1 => 1.035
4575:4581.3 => 1.041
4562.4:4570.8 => 1.007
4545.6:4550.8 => 1.049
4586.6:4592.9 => 1.018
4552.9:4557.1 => 1.065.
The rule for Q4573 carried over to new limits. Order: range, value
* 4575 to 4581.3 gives 1.032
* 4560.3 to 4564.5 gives 1.006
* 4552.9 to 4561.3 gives 1.012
